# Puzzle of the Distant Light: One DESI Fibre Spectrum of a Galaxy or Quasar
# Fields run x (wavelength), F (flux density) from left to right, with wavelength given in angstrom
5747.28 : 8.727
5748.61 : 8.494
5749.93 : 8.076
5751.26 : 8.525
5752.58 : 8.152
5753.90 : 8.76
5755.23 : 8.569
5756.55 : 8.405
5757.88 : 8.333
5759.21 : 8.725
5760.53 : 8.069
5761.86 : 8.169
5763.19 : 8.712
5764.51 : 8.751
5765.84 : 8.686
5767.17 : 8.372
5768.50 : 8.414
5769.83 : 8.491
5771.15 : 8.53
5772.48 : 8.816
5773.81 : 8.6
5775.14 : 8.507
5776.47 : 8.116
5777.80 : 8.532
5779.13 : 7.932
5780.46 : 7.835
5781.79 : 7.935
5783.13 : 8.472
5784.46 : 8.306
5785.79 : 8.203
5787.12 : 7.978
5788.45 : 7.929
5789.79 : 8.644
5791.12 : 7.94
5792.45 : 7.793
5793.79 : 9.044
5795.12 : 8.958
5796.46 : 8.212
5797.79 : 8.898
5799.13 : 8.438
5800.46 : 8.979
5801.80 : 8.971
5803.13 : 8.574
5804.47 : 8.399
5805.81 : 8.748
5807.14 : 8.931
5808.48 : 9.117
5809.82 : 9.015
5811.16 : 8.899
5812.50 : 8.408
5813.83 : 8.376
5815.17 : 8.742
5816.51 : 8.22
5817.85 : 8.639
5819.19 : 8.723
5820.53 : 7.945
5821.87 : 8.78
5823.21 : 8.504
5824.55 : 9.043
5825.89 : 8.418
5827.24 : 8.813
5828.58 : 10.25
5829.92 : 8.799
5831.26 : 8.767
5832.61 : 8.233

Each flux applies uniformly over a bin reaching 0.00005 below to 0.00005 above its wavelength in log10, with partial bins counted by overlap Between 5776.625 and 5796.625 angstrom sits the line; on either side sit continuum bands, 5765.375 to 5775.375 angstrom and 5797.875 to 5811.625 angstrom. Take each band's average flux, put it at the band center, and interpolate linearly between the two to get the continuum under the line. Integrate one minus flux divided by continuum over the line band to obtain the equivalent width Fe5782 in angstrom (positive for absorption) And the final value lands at 1.0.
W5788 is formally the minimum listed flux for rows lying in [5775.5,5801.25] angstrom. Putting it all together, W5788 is 7.793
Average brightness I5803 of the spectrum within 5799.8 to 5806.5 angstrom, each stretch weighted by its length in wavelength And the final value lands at 8.74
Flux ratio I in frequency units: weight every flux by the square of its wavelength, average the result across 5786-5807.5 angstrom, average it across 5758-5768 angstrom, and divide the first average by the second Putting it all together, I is 1.0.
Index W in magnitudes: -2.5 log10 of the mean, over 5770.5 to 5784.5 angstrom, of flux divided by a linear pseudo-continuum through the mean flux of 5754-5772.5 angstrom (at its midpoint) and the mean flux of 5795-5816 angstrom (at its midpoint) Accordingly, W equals 0.03 mag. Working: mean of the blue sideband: 8.5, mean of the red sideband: 8.72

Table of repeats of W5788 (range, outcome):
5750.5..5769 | 8.069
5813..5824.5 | 7.945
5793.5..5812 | 8.212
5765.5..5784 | 7.835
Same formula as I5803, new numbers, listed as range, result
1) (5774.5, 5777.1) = 8.31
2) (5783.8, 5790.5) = 8.21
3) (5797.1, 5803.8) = 8.78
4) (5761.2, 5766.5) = 8.58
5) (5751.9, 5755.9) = 8.51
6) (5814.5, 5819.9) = 8.57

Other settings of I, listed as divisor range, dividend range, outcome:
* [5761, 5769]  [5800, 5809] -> 1.05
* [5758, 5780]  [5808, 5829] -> 1.05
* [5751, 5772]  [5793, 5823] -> 1.04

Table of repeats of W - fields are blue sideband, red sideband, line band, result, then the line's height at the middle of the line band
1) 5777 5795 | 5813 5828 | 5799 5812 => -0.05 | 8.42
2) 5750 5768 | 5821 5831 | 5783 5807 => 0.03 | 8.71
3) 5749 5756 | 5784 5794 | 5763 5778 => -0.03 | 8.31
